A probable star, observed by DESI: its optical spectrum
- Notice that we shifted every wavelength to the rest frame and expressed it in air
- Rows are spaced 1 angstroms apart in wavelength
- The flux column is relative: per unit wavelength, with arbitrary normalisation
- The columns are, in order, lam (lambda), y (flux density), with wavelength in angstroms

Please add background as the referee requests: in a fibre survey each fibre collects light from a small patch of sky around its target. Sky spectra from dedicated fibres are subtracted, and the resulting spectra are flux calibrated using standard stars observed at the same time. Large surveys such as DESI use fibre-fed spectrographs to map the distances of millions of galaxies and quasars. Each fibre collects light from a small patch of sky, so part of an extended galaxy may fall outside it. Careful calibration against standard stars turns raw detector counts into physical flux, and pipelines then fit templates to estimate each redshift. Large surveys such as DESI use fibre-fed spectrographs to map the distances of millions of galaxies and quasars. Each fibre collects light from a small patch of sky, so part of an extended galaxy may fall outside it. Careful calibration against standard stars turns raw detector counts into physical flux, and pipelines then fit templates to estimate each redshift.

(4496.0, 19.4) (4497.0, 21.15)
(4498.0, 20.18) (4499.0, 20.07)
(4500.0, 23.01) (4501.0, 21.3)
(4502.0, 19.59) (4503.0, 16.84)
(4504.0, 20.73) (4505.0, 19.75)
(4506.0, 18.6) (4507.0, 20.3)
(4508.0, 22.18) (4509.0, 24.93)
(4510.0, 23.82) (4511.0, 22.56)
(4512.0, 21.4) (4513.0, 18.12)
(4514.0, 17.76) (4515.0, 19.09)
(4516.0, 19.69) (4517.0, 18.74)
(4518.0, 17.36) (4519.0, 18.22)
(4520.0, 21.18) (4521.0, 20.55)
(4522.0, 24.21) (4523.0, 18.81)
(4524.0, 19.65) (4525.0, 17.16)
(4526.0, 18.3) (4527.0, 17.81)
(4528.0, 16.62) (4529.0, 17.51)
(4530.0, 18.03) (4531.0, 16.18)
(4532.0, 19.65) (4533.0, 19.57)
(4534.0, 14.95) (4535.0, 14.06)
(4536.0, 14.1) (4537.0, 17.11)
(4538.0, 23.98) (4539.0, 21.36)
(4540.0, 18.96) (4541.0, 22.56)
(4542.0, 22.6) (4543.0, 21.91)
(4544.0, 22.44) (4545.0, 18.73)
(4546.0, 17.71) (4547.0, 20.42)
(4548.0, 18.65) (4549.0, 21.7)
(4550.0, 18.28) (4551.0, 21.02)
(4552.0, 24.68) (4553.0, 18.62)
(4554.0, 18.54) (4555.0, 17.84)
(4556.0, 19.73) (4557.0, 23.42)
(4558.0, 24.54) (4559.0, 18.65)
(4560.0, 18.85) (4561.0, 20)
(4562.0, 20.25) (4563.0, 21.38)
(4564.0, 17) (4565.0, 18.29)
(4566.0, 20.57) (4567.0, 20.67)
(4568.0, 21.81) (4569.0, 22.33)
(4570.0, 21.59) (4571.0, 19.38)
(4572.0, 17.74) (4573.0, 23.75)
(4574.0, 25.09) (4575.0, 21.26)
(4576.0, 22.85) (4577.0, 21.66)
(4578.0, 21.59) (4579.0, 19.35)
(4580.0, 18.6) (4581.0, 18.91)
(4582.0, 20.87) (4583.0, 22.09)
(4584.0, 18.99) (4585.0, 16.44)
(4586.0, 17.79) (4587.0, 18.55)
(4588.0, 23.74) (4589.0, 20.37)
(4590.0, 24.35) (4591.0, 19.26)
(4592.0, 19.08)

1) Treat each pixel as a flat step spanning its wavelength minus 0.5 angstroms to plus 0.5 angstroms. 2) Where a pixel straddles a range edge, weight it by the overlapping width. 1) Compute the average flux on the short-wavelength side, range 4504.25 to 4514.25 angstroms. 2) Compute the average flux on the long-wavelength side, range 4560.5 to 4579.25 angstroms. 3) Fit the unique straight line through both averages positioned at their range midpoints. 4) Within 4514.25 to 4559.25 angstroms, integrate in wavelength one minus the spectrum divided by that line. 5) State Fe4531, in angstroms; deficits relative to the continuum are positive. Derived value 3.3 angstroms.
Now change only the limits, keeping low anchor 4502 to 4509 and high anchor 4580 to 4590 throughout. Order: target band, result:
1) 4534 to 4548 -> 0.4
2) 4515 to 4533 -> 1.1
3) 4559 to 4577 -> -0.7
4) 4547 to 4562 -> -0.3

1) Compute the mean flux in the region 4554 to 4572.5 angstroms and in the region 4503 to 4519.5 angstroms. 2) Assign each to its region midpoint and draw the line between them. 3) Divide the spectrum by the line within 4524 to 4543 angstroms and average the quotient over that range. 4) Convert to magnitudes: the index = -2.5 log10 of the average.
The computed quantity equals 0.09 mag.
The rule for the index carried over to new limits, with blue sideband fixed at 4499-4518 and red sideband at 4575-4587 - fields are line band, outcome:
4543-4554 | -0.01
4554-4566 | 0.01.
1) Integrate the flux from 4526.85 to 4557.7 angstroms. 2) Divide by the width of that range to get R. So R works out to 19.4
